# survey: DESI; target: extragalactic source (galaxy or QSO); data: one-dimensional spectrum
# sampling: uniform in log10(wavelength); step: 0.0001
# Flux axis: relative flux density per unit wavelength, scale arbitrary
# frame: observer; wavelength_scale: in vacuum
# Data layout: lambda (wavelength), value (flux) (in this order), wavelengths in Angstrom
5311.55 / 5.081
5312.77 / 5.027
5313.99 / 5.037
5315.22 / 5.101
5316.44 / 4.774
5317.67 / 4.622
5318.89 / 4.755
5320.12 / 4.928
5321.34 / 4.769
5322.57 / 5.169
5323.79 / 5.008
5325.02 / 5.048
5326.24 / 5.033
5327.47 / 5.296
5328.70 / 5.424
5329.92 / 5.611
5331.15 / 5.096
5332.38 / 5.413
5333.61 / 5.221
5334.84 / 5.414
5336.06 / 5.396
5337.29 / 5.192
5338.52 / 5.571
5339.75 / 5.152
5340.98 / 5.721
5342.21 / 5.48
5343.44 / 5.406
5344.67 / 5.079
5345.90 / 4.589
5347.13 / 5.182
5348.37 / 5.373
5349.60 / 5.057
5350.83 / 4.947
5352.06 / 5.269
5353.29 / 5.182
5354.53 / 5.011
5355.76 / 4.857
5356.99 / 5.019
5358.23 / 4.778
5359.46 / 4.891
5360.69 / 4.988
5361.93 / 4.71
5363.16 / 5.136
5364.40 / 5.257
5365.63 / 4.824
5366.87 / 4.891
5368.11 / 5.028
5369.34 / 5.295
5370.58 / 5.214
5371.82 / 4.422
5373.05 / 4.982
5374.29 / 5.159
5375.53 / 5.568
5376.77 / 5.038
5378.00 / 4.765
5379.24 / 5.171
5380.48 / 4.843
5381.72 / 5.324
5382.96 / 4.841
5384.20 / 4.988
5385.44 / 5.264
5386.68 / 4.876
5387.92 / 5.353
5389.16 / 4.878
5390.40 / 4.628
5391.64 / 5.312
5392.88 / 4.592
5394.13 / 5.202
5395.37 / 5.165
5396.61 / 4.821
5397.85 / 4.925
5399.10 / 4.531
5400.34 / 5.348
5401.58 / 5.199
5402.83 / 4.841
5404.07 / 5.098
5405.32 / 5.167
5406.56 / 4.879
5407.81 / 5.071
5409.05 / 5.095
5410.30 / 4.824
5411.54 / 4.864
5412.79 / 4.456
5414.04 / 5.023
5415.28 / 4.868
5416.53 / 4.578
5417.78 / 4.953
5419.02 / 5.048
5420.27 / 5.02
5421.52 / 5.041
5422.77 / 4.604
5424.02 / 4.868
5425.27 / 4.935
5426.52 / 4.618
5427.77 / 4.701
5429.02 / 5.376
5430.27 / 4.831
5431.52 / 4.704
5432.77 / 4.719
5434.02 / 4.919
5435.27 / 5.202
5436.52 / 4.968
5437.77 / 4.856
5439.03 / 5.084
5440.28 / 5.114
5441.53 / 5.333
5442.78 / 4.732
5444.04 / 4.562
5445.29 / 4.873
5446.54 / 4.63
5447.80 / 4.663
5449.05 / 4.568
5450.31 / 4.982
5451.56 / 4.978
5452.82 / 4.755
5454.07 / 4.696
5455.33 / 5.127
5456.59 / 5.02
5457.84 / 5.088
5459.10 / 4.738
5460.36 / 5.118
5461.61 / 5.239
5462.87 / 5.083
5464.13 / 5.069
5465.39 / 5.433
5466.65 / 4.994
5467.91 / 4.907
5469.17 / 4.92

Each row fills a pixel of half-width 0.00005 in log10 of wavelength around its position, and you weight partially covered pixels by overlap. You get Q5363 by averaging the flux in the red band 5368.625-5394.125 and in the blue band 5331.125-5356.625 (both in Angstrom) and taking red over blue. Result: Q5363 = 0.96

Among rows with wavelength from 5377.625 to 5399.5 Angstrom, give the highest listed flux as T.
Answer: 5.353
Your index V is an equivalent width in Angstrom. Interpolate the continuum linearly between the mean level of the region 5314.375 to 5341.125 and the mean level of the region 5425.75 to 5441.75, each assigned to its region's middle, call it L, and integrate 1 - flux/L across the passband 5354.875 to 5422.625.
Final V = 0.8 Angstrom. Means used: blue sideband 5.16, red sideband 4.95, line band 4.98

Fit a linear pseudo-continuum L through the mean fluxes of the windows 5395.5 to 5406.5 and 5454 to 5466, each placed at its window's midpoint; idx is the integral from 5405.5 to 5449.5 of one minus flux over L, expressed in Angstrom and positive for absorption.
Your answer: 1.3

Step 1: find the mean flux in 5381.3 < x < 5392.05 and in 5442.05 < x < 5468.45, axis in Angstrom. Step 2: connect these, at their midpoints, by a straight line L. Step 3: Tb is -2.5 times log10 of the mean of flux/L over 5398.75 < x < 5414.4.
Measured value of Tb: 0.01 mag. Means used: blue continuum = 5.04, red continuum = 4.92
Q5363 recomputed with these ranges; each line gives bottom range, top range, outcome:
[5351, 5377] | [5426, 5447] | 0.98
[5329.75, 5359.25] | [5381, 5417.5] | 0.96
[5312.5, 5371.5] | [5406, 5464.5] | 0.96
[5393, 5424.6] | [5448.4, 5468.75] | 1.01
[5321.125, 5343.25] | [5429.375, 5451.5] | 0.92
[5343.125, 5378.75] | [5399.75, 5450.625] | 0.98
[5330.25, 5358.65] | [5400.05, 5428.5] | 0.95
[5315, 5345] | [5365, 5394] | 0.97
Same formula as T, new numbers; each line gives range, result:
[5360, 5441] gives 5.568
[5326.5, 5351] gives 5.721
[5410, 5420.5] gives 5.048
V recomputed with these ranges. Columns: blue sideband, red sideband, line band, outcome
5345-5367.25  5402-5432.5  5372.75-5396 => -0.47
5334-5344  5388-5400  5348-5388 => 0.94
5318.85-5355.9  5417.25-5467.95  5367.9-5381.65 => 0.12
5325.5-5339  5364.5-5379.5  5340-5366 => 0.45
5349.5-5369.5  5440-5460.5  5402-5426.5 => 0.10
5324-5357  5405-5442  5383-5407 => 0.12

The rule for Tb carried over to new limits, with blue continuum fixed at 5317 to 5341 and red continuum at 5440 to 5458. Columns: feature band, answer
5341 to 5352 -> -0.009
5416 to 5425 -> 0.014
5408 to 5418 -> 0.027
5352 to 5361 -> 0.026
